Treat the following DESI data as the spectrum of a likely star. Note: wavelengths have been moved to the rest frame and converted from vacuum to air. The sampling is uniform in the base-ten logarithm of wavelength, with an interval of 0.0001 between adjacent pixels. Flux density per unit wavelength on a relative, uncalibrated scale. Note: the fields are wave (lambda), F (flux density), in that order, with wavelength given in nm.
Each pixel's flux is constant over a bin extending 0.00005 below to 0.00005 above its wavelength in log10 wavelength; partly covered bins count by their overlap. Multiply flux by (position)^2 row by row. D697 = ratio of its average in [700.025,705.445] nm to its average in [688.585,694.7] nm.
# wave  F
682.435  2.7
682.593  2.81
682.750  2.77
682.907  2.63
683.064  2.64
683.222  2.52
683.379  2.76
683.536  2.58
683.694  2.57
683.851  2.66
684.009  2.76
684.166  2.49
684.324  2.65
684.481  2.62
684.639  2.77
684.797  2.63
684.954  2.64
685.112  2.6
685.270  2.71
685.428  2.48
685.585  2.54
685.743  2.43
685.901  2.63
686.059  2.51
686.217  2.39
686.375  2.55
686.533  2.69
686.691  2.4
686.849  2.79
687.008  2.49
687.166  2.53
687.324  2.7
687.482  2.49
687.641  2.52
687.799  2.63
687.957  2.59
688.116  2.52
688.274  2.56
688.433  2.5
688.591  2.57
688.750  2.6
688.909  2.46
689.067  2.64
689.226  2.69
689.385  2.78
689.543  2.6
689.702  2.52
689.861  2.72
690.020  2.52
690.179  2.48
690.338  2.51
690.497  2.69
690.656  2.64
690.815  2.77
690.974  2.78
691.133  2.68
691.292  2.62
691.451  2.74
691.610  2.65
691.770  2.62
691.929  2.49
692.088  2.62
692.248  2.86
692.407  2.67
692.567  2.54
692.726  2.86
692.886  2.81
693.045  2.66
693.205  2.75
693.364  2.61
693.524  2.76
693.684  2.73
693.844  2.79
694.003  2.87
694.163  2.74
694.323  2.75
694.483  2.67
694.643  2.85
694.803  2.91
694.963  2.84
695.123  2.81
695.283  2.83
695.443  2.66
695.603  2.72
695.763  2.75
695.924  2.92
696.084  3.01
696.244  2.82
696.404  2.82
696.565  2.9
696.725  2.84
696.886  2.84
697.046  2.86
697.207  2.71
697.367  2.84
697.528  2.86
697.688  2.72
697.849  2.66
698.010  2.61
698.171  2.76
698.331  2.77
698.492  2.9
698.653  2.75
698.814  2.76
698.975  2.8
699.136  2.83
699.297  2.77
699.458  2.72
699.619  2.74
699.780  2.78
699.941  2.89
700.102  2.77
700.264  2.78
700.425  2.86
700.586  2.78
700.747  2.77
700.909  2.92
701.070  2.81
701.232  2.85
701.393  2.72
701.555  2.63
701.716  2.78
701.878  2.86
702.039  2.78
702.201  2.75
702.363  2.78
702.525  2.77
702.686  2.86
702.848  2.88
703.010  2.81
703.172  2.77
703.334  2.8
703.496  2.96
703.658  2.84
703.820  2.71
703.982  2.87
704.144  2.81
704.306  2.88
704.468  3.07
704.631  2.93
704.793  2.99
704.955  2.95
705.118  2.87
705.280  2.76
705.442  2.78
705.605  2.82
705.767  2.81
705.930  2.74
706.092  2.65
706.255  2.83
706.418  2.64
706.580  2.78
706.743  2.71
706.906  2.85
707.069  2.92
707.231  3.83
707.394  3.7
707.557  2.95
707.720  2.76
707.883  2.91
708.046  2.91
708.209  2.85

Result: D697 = 1.09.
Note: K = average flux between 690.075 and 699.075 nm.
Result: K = 2.75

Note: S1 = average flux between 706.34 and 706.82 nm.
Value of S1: 2.71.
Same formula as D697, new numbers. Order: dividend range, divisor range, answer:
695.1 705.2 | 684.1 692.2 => 1.12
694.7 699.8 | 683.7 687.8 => 1.12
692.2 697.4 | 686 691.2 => 1.10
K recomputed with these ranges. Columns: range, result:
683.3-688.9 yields 2.59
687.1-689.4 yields 2.58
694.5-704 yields 2.8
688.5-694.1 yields 2.67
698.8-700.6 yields 2.79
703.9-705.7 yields 2.88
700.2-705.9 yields 2.83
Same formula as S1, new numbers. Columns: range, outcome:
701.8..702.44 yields 2.79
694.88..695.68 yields 2.77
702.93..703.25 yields 2.79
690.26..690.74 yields 2.62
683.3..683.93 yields 2.64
